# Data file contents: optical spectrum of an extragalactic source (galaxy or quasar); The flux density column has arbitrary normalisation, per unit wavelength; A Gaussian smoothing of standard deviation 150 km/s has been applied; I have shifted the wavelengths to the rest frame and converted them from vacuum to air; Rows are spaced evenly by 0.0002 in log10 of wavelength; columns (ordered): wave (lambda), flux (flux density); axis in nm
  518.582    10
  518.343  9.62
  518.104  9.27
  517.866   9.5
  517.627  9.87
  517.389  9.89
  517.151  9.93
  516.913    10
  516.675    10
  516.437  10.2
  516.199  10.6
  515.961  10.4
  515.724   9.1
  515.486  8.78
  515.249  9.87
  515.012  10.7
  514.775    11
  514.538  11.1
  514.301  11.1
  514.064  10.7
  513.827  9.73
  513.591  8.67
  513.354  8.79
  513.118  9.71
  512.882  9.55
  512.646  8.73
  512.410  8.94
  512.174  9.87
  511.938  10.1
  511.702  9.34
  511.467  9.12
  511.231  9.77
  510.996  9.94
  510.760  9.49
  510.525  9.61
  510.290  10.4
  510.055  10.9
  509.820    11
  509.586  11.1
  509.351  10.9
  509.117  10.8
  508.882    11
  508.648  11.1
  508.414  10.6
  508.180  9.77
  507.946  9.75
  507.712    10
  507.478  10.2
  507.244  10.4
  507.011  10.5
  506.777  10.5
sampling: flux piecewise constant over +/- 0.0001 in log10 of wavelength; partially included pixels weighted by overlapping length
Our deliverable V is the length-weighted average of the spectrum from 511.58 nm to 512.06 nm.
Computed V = 9.72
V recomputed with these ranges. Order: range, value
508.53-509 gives 11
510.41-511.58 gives 9.58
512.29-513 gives 9.08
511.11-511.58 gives 9.45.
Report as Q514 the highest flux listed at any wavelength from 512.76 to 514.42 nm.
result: 11.1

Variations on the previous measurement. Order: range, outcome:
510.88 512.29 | 10.1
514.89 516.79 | 10.7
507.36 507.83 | 10.2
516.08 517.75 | 10.6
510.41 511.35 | 9.94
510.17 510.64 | 10.4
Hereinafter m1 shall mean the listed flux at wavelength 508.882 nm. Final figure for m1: 11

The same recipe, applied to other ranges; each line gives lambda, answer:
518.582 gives 10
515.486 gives 8.78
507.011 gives 10.5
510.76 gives 9.49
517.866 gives 9.5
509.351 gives 10.9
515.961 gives 10.4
